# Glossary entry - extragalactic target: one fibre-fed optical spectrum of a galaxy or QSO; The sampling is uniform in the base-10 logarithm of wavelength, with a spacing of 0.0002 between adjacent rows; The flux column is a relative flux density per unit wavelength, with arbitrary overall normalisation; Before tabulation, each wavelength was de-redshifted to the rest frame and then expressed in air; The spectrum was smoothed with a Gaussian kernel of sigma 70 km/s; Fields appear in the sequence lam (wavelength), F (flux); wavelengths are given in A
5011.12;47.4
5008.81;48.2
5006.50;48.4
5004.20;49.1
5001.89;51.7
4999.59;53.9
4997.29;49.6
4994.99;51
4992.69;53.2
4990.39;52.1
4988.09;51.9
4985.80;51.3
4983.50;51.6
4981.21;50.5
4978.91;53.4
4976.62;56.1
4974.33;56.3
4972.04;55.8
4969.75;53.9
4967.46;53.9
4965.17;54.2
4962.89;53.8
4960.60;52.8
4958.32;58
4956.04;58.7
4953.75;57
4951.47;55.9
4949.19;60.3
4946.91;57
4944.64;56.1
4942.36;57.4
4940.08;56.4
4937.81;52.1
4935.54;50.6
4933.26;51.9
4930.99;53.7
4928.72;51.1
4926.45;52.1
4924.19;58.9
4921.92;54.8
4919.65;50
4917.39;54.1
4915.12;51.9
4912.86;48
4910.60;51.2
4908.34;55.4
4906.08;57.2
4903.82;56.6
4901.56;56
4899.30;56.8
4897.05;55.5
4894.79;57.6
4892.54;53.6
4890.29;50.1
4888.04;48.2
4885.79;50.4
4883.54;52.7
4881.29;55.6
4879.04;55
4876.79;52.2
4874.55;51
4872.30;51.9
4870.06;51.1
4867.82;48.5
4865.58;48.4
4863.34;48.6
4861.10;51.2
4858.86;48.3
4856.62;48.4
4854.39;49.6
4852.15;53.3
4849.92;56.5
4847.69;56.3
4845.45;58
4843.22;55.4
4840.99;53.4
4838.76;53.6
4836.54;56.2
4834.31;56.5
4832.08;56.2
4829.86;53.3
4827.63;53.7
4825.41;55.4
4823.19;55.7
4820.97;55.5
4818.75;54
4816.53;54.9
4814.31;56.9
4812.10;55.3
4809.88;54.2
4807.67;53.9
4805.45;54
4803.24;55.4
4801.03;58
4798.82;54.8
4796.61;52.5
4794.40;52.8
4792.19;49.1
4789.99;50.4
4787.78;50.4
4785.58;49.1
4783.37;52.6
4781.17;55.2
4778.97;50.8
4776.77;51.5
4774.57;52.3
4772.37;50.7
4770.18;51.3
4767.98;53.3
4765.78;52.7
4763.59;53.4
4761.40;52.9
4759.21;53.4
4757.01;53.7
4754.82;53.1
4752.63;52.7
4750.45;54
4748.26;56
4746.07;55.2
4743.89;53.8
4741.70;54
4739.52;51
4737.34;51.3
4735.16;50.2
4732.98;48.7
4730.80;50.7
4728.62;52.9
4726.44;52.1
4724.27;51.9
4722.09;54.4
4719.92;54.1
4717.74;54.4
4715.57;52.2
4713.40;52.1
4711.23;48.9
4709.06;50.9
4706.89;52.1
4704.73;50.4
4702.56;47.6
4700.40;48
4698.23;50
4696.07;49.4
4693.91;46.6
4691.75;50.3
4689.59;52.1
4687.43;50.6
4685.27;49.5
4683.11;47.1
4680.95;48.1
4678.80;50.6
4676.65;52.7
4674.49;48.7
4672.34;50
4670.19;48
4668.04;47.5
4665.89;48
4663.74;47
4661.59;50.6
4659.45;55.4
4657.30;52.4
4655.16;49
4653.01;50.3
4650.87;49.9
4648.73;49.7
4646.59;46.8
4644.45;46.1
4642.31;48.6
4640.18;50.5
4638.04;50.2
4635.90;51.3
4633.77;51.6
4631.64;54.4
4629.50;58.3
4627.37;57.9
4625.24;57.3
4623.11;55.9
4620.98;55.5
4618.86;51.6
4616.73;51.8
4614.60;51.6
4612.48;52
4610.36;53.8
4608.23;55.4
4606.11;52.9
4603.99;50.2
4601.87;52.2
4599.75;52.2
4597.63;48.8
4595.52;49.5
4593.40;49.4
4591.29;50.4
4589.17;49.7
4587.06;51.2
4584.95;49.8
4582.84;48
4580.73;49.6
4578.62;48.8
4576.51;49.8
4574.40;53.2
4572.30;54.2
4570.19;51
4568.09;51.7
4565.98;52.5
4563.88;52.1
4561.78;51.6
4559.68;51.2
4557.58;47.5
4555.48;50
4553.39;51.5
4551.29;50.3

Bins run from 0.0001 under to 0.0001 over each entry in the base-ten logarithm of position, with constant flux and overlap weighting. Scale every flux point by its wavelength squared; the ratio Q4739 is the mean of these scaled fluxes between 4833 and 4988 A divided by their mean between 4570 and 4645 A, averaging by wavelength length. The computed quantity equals 1.18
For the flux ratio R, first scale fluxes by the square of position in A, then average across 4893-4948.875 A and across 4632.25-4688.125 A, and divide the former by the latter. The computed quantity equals 1.22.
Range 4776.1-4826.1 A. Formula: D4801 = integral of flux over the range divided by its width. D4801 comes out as 53.6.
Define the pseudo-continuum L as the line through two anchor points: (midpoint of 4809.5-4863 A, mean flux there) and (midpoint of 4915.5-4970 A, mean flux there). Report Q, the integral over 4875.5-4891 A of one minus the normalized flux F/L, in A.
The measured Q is 0.7 A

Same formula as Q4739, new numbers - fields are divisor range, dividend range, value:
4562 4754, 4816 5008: 1.16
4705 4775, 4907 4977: 1.13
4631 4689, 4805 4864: 1.17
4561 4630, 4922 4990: 1.22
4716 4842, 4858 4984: 1.07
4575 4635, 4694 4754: 1.04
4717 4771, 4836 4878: 1.03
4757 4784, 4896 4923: 1.09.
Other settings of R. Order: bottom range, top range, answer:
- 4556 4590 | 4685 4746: 1.07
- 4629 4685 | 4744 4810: 1.11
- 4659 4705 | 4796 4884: 1.16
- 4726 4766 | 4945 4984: 1.15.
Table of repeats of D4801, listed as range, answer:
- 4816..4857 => 54.6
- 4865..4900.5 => 52.5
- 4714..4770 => 52.8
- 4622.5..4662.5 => 51.9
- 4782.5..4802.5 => 52.2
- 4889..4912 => 54.9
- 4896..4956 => 54.6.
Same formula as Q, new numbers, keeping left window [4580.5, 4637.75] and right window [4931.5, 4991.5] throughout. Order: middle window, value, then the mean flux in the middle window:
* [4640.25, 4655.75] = 1.13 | 48.7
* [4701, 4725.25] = 0.61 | 51.7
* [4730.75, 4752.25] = 0.24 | 52.6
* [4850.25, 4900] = 2.08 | 51.8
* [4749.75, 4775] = 0.24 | 52.8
